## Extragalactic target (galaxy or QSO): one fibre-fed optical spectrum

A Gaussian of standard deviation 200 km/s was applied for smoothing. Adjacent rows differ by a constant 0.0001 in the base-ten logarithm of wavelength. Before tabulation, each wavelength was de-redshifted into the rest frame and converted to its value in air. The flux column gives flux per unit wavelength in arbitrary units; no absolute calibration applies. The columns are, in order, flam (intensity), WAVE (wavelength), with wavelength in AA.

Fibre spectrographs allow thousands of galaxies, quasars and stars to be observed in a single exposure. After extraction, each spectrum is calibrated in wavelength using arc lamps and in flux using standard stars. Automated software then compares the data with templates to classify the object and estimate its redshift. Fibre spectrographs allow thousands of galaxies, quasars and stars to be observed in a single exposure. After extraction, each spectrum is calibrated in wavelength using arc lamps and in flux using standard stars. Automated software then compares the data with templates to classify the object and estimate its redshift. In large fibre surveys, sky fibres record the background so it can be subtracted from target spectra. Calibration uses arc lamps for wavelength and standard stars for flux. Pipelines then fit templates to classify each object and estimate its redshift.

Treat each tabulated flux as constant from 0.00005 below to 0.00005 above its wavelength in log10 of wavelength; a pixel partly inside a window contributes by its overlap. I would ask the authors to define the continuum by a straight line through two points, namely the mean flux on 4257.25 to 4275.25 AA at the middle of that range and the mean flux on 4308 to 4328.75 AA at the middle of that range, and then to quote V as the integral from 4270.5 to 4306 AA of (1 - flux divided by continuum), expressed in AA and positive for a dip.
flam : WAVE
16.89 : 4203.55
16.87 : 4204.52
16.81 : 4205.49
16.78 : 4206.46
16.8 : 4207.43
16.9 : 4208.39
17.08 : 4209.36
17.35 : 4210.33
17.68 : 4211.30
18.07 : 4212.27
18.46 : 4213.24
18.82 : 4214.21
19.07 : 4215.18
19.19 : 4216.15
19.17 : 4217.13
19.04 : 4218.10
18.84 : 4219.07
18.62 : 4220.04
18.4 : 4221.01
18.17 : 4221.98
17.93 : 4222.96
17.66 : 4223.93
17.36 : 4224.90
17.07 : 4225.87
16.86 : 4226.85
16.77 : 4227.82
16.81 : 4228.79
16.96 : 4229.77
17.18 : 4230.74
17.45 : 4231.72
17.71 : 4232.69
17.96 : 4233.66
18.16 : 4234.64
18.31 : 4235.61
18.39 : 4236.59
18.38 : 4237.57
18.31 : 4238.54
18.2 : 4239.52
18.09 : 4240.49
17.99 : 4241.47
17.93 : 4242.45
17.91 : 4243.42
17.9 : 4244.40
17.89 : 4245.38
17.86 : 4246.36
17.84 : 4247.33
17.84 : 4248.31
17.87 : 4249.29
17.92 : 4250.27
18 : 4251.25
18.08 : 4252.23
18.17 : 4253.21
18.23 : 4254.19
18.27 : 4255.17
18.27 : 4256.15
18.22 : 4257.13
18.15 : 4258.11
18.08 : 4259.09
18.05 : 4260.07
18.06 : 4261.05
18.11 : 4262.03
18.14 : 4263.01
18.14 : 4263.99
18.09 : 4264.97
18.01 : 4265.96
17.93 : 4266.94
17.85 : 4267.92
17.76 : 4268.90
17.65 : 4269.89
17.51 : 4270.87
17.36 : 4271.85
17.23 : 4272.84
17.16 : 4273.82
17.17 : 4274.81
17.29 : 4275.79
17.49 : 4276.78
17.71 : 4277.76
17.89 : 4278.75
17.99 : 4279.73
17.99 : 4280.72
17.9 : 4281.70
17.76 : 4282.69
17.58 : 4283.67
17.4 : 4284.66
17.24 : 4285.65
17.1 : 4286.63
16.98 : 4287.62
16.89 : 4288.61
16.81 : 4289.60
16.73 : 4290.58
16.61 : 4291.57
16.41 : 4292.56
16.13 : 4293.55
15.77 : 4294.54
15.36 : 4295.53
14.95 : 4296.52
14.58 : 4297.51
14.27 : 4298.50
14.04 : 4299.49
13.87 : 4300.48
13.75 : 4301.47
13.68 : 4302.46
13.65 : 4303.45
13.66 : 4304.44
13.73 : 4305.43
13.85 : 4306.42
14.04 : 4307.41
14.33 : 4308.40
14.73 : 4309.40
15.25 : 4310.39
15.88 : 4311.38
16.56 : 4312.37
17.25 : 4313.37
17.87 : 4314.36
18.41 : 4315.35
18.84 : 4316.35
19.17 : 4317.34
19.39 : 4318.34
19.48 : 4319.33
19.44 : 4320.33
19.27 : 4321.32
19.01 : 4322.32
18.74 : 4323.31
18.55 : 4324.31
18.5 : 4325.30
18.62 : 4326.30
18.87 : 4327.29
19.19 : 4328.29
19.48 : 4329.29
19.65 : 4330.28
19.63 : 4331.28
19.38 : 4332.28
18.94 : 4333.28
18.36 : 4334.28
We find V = 3.2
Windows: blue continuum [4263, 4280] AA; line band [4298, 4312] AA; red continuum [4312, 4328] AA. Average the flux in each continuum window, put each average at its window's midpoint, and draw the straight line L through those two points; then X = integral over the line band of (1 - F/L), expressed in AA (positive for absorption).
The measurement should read 3.2 AA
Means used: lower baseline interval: 17.7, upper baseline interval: 18.6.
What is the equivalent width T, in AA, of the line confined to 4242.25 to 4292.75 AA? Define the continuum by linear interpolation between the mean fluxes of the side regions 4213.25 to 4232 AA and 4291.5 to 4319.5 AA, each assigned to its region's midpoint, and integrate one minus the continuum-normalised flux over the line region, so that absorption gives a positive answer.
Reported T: -3.0 AA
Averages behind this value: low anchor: 18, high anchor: 15.7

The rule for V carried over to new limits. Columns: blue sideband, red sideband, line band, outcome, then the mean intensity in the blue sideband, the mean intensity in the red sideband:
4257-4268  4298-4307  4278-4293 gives -1.58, 18.1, 13.8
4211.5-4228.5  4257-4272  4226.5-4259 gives 0.33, 18.2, 18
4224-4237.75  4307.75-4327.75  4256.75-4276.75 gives -0.14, 17.5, 17.9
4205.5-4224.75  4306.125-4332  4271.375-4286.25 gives 0.35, 18.1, 17.9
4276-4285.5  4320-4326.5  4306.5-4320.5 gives 1.19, 17.7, 18.9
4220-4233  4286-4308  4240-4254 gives -0.98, 17.5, 15.1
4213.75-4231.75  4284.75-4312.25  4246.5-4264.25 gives -1.35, 18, 15.2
